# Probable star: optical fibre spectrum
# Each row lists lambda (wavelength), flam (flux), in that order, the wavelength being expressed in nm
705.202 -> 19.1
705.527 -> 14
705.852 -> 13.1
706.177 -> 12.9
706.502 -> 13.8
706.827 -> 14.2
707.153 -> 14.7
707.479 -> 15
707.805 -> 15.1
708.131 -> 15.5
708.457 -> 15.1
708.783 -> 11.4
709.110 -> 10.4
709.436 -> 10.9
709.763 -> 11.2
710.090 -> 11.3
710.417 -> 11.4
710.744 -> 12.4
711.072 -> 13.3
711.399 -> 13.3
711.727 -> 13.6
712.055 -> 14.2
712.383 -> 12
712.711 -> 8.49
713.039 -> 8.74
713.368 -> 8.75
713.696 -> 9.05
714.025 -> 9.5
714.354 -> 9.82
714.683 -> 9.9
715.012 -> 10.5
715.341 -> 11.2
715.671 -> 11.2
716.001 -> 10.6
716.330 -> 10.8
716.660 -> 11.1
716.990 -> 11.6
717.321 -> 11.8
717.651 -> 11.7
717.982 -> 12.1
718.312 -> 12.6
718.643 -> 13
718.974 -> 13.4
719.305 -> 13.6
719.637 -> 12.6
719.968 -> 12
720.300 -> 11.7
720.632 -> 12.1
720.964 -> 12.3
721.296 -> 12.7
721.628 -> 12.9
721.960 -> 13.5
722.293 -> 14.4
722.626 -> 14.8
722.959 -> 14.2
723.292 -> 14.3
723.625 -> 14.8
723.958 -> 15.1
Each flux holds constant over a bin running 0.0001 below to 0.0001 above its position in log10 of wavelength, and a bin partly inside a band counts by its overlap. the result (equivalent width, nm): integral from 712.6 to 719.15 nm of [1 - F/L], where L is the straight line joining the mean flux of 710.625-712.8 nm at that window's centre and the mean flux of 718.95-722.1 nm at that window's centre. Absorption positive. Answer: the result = 0.94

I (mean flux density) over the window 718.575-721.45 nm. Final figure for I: 12.6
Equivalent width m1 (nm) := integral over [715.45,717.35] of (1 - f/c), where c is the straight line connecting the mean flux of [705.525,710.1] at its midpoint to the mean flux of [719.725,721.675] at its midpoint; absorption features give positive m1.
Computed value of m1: 0.22 nm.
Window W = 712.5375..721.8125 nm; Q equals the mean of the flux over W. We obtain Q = 11.3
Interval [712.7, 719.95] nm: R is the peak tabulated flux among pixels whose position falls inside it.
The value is 13.6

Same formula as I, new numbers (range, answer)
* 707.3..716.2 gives 11.6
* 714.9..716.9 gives 10.9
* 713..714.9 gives 9.36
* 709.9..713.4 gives 11.7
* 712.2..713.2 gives 9.83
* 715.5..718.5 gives 11.5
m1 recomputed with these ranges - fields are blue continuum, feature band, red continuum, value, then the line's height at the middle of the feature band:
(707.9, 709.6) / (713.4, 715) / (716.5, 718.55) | 0.34 nm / 12.2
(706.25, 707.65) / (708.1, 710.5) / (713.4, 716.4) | 0.21 nm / 13.1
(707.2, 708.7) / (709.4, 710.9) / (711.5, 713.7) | 0.18 nm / 13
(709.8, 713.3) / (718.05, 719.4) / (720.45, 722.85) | -0.02 nm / 12.8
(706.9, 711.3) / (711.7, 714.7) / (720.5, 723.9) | 0.65 nm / 13.2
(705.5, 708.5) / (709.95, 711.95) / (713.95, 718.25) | 0.04 nm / 12.9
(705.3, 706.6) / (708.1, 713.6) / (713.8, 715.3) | -0.07 nm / 11.6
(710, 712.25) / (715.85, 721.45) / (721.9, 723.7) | 0.69 nm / 13.8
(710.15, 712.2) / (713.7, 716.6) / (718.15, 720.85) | 0.54 nm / 12.8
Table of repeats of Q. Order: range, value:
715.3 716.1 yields 11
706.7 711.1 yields 13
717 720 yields 12.5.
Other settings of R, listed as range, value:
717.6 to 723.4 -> 14.8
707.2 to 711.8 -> 15.5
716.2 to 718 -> 12.1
